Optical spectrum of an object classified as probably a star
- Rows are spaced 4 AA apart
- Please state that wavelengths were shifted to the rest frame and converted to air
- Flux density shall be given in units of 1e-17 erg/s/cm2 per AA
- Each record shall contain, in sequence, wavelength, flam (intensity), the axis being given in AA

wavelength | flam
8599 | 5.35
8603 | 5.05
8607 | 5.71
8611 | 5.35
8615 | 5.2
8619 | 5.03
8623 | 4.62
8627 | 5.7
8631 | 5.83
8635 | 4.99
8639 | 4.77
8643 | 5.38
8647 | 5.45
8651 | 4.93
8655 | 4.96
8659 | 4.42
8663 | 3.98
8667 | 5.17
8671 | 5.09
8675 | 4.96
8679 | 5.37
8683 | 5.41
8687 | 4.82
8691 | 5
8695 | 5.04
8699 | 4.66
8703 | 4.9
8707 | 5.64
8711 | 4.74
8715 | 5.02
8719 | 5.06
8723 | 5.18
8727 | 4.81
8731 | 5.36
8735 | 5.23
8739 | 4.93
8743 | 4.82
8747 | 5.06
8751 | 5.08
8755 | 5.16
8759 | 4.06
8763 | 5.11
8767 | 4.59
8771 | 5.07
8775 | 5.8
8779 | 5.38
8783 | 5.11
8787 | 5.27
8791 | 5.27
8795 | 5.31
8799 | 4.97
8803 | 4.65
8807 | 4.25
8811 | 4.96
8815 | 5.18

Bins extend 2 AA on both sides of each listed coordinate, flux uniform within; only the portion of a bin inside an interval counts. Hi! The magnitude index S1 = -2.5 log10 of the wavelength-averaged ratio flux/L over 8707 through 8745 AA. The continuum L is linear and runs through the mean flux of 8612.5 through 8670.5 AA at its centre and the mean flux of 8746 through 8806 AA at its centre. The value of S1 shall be -0.002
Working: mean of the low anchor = 5.03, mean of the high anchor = 5.05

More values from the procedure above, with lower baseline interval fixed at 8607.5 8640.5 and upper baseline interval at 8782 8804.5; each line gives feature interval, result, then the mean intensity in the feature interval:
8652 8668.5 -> 0.12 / 4.63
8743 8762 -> 0.06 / 4.85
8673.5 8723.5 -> 0.02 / 5.06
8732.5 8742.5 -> 0.02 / 5.05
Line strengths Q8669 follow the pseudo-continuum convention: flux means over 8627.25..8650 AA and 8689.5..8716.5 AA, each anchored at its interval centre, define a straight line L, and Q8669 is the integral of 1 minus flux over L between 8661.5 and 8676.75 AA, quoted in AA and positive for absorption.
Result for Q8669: 1.0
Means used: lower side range 5.3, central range 4.82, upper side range 5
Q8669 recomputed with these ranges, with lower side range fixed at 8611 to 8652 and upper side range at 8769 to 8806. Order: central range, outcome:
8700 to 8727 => 0.7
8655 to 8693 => 2.1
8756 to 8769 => 1.4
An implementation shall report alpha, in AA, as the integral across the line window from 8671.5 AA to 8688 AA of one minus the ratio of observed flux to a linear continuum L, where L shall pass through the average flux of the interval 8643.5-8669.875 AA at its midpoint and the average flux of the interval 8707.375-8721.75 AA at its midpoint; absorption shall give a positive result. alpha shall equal -0.8 AA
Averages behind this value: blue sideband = 4.86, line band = 5.15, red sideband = 5.03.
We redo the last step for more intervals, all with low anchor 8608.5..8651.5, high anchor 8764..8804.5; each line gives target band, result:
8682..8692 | 0.3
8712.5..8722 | 0.3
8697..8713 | 0.6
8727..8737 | -0.1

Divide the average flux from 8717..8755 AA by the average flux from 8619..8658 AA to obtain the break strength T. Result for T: 0.98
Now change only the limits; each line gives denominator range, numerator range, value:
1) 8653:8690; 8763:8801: 1.06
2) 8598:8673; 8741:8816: 0.98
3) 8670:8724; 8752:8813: 0.99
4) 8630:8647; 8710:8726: 0.96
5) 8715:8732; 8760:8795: 1.02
